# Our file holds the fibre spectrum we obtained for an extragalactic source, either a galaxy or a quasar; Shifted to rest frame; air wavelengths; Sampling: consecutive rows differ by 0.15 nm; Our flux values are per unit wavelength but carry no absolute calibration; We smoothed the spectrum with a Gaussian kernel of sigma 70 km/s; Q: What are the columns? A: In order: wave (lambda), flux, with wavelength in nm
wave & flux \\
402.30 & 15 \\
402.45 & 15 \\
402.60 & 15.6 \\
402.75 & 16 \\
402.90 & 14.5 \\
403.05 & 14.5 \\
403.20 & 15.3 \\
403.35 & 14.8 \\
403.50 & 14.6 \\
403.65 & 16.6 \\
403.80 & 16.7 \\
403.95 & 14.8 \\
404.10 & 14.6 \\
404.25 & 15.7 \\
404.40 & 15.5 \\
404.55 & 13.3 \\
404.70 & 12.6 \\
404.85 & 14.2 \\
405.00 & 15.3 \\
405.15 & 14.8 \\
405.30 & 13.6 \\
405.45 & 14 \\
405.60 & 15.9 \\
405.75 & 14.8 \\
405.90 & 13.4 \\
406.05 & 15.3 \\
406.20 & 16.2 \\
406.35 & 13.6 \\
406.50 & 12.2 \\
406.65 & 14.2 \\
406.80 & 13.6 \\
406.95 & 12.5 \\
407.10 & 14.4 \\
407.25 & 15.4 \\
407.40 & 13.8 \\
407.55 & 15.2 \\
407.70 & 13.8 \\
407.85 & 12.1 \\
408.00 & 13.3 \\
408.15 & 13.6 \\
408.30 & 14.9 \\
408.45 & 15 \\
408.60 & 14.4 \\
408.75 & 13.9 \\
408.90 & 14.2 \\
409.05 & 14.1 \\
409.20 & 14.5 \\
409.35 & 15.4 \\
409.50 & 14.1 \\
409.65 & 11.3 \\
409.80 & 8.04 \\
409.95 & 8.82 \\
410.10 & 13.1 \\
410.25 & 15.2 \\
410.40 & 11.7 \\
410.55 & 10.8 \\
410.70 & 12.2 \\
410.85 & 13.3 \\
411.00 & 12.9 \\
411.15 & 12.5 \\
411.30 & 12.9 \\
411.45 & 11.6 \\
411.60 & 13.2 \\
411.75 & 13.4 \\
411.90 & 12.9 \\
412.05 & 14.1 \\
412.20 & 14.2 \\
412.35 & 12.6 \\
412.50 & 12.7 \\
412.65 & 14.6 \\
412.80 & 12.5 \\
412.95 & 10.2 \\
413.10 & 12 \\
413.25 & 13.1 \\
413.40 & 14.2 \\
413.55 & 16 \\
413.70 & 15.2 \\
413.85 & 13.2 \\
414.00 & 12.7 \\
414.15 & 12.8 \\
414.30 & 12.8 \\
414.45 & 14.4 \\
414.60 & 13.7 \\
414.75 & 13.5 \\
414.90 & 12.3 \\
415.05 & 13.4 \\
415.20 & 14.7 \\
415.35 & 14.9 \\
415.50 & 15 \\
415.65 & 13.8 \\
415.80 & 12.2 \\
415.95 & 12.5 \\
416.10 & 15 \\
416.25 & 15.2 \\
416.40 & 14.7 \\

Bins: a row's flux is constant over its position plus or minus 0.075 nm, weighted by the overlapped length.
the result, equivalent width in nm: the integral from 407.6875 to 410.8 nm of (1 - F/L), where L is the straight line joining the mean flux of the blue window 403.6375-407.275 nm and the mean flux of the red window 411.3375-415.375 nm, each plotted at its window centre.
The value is 0.20 nm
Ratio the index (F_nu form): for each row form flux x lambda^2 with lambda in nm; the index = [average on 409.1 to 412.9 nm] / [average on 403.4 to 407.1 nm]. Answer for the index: 0.9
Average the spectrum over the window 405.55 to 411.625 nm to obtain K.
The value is 13.4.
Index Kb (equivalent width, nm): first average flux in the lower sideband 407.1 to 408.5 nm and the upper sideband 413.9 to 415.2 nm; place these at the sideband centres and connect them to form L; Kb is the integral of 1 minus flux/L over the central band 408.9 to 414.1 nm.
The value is 0.274 nm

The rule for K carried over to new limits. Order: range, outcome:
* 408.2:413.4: 13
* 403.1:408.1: 14.4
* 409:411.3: 12.5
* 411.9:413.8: 13.4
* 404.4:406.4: 14.4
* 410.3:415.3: 13.1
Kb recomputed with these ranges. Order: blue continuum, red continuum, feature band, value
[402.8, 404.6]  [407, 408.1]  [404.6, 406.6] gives 0.03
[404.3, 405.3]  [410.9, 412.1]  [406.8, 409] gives -0.06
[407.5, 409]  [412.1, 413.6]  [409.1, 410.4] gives 0.11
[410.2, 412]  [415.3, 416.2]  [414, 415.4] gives 0.01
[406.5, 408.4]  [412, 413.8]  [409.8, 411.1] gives 0.15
